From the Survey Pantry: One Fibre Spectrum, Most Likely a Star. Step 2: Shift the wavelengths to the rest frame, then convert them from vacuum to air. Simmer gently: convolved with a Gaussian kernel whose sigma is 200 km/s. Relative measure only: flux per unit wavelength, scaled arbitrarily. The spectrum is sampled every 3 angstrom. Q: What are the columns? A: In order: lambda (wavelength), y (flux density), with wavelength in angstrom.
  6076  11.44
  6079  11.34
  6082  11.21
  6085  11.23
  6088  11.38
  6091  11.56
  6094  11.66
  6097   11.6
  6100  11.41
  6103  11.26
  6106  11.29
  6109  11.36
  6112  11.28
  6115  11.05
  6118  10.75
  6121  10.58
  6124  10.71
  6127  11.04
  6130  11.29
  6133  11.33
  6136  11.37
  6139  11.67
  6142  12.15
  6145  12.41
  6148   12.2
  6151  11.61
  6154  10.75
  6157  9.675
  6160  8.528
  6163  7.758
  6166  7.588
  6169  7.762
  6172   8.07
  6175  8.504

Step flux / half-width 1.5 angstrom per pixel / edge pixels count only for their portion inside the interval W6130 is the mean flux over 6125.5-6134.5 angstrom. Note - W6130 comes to 11.2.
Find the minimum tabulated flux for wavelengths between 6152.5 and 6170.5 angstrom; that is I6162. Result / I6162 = 7.588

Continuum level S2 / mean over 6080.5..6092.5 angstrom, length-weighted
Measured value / 11.3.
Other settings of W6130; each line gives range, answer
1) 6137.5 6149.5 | 12.1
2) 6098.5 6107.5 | 11.3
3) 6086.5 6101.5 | 11.5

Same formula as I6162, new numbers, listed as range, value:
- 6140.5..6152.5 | 11.61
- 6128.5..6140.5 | 11.29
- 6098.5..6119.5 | 10.75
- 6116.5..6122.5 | 10.58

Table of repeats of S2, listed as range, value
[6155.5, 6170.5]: 8.26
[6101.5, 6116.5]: 11.2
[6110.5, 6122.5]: 10.9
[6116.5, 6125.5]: 10.7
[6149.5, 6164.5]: 9.66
